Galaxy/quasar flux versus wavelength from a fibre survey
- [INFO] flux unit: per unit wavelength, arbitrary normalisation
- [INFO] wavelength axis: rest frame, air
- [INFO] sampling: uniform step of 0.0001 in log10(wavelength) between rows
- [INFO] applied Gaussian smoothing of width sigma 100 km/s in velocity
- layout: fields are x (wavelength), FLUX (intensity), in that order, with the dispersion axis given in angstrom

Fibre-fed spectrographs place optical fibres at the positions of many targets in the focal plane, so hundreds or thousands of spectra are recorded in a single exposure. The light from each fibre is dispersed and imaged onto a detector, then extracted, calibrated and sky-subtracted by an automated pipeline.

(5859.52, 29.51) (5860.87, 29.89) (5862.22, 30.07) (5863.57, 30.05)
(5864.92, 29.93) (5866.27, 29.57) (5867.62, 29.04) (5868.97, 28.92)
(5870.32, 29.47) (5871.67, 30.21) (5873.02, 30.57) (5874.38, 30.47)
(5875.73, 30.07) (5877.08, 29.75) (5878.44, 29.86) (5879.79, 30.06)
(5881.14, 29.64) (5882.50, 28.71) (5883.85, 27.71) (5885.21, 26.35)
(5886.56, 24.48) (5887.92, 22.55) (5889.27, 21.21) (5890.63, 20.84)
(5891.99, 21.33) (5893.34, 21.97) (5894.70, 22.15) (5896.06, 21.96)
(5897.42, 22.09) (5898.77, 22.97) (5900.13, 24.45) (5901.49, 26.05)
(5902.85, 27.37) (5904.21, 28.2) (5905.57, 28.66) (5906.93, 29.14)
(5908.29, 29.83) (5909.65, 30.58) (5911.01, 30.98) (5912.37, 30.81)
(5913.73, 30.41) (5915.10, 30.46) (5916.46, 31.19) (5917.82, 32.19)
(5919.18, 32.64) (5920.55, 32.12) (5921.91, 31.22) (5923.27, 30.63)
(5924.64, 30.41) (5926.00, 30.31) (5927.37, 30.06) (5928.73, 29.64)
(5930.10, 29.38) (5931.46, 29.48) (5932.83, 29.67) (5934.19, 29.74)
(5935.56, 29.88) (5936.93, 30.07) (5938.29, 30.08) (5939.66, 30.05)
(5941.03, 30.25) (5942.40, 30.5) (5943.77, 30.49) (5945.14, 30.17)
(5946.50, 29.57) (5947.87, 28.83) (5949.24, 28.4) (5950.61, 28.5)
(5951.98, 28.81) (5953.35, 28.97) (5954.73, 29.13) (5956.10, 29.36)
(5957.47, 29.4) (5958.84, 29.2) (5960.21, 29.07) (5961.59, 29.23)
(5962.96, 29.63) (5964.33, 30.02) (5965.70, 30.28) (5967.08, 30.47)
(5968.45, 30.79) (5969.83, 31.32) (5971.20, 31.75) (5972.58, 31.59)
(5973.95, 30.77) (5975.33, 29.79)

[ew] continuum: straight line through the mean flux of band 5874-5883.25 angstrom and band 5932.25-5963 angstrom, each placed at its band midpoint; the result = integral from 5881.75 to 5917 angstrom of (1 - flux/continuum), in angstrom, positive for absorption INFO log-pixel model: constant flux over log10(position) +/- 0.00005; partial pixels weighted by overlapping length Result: 4.1 angstrom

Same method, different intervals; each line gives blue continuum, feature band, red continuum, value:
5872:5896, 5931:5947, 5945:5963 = -0.8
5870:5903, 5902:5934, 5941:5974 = -2.9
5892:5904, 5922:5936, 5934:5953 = -1.1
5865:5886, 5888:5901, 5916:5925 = 3.5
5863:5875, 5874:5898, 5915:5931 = 3.6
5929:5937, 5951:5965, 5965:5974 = 0.6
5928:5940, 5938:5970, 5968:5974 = 1.0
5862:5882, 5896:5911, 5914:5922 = 2.0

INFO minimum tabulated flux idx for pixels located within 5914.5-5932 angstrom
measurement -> 29.38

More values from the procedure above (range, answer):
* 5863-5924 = 20.84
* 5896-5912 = 21.96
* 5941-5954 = 28.4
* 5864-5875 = 28.92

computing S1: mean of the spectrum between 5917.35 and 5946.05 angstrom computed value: 30.4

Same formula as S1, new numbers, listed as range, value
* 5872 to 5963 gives 28.5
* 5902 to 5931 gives 30.3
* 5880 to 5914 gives 26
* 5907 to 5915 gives 30.4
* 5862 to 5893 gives 27.8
